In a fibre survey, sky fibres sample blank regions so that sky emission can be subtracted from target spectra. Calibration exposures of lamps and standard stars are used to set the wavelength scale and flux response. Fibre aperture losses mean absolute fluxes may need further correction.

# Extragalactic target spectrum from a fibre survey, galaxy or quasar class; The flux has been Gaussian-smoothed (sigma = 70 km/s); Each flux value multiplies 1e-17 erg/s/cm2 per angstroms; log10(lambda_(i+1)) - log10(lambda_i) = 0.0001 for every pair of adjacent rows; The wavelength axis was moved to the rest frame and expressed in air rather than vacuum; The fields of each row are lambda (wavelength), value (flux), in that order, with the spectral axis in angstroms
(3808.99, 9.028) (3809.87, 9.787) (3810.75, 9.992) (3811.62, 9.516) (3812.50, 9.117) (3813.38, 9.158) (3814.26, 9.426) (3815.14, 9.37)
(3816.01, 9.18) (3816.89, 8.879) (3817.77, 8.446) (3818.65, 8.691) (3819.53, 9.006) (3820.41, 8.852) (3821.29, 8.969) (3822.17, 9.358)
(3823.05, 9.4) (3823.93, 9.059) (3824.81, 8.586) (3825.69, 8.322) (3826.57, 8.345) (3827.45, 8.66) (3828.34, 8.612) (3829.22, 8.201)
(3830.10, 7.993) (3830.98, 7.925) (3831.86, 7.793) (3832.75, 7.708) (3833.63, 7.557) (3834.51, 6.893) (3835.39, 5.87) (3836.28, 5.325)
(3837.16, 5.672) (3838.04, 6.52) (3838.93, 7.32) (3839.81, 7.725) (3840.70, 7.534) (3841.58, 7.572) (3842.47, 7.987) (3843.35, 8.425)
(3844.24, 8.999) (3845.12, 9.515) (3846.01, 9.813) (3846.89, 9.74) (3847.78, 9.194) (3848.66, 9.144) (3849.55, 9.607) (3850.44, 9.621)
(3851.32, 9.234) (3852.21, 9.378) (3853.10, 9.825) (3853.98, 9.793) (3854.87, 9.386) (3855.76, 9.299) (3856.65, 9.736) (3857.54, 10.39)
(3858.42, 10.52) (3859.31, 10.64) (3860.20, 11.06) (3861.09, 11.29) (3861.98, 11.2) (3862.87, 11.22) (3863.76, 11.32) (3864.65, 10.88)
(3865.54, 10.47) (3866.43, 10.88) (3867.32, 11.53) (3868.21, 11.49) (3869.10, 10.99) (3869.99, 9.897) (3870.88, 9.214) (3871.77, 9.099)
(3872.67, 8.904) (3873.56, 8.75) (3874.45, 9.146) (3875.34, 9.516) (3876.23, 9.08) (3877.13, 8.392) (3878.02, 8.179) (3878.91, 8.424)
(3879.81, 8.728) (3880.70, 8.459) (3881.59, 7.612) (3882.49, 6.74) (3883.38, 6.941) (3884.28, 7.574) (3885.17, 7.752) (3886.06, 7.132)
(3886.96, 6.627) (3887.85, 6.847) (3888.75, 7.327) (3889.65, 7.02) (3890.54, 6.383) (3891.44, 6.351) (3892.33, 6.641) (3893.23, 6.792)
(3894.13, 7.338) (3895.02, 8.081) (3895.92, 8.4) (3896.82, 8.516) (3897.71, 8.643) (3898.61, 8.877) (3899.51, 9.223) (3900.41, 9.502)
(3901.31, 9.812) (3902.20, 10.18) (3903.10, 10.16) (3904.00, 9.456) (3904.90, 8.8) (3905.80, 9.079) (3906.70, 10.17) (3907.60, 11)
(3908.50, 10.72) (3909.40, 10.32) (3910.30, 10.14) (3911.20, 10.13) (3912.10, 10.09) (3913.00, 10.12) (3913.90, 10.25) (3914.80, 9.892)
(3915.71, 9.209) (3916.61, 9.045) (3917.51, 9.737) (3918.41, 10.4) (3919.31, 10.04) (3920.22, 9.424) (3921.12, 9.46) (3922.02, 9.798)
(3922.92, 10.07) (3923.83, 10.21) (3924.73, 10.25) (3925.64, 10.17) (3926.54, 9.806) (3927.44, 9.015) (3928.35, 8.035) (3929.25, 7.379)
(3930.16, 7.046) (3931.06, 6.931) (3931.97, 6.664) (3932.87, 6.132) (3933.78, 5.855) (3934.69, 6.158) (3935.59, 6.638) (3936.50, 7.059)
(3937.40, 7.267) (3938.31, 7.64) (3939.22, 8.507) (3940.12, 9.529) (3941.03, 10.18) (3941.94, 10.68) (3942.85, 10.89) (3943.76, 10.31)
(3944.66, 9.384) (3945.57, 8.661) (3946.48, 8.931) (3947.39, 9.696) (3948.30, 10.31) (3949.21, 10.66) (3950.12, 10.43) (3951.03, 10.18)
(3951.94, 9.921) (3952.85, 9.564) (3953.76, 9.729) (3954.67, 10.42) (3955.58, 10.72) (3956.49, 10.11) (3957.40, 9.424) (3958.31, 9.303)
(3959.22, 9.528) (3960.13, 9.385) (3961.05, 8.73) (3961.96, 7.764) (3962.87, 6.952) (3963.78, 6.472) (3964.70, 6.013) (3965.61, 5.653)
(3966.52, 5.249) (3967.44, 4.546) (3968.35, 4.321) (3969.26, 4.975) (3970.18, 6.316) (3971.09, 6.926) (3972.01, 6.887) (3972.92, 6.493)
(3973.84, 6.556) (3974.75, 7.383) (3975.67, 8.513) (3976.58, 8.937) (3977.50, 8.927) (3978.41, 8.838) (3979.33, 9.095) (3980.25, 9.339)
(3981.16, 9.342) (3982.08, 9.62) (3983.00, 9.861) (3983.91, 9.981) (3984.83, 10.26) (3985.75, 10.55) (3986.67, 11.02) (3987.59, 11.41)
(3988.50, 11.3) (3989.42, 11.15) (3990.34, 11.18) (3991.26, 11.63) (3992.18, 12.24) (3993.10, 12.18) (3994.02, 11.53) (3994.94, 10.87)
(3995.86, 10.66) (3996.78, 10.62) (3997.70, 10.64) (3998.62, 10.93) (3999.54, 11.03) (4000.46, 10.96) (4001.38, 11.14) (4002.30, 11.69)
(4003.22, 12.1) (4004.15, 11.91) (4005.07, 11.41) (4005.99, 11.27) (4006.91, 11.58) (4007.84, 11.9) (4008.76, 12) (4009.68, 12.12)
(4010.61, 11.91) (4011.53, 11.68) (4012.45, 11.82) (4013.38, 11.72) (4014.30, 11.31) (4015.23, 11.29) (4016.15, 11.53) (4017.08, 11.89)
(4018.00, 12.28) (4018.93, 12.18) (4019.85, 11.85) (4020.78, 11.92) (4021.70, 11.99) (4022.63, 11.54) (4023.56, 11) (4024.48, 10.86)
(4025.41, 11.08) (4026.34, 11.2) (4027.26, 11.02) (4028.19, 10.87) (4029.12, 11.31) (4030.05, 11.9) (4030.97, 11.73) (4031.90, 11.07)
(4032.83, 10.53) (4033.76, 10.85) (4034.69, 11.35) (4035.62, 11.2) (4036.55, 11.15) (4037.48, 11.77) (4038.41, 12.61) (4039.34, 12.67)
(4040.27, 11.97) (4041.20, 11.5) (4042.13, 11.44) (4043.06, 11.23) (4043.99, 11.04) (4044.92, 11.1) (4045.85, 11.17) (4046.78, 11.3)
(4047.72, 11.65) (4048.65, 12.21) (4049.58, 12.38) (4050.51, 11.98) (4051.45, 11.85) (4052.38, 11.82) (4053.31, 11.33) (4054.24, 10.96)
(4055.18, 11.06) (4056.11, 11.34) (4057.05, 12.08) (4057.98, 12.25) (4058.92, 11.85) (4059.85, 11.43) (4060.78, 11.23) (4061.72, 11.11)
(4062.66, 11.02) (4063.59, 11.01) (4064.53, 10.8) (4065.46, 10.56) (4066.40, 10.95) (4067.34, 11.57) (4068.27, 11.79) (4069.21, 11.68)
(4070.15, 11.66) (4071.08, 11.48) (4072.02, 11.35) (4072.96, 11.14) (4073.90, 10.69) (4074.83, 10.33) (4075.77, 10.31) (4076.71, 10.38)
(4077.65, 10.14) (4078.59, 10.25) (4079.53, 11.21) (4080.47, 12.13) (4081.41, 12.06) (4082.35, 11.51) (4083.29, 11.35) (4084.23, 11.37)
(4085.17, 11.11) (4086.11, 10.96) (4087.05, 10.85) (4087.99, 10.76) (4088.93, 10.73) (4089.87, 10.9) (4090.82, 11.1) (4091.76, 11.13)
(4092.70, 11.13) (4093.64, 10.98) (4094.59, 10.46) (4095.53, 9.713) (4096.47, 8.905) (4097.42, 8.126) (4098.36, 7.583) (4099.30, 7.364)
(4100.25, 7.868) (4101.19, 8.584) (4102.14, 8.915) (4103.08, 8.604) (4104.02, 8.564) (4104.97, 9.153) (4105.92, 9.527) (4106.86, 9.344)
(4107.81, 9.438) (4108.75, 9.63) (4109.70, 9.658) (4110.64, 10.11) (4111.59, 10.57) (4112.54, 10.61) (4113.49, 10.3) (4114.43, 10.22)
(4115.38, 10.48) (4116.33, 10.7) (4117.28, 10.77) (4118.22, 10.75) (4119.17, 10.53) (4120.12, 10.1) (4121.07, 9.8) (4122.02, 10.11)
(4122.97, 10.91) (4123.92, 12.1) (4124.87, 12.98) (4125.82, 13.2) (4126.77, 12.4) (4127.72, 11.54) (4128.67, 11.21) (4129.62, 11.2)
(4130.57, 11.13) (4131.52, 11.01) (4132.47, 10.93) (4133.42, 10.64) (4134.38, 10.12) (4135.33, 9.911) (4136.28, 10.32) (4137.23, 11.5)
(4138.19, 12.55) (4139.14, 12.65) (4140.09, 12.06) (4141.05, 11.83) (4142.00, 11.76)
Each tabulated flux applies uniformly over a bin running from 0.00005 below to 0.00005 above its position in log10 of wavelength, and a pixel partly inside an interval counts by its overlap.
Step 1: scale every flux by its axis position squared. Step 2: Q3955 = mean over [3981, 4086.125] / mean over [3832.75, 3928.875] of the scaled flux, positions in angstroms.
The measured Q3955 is 1.35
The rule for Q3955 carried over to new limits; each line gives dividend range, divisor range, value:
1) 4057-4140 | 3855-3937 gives 1.31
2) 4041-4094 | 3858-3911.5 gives 1.36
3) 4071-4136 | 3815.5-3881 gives 1.31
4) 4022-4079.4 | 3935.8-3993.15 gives 1.32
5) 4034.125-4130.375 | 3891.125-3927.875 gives 1.26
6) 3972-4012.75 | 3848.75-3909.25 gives 1.22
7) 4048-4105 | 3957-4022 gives 1.13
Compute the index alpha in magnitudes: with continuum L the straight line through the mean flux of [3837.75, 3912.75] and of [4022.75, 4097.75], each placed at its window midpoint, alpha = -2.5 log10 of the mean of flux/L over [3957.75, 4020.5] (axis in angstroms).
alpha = 0.06 mag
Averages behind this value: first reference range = 9.07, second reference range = 11.2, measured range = 9.85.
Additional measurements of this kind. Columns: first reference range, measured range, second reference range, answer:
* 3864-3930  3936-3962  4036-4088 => 0.03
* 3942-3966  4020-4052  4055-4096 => -0.10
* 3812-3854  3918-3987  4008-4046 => 0.20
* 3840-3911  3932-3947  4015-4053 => 0.21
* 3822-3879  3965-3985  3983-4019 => 0.40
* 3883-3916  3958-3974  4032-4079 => 0.40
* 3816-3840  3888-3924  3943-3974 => -0.12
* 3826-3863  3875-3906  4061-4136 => 0.12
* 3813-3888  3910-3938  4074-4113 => 0.06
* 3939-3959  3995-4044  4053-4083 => -0.08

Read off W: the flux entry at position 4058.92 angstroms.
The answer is 11.85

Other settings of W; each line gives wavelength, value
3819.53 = 9.006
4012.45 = 11.82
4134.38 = 10.12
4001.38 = 11.14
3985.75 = 10.55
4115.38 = 10.48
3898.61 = 8.877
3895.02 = 8.081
